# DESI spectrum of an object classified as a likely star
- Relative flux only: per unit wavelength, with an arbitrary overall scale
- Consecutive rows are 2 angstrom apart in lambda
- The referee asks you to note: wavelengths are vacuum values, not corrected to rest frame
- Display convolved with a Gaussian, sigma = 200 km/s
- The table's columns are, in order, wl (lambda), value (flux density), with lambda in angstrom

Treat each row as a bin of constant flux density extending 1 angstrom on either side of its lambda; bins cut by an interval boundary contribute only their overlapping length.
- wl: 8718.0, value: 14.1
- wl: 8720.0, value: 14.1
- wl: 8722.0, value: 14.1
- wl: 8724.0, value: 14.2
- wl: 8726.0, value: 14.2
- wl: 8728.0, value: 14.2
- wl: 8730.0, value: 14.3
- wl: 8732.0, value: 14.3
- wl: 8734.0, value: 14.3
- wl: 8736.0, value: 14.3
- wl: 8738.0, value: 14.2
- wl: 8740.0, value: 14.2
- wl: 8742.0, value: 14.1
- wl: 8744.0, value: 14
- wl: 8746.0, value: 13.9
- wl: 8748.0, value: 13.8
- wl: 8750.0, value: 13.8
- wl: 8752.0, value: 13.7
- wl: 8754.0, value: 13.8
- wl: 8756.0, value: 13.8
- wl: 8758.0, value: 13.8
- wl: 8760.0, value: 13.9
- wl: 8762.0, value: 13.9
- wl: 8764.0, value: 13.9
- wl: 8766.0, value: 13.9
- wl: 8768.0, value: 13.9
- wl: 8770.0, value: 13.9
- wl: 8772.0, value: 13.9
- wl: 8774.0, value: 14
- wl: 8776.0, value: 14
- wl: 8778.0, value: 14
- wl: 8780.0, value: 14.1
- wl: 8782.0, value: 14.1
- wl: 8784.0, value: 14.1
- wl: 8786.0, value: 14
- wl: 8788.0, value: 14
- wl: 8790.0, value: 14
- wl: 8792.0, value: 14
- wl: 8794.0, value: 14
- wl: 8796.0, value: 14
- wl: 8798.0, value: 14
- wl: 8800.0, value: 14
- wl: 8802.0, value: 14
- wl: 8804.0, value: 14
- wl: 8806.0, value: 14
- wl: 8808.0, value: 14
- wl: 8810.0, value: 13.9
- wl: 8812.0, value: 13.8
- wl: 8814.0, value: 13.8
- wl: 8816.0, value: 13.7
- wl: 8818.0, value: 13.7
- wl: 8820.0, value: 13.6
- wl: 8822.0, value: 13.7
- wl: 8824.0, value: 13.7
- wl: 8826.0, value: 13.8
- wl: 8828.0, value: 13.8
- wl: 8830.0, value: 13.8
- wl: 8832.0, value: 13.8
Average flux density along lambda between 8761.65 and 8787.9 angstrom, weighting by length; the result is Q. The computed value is 14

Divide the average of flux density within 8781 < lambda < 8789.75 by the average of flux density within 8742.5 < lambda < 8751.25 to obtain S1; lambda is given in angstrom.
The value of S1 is 1.0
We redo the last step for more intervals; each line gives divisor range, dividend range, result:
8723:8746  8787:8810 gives 0.99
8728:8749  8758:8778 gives 0.98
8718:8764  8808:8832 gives 0.98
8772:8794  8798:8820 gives 0.99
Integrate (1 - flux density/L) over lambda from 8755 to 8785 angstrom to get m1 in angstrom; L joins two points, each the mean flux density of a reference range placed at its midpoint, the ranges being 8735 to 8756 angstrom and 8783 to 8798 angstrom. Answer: 0.10 angstrom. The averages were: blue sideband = 14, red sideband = 14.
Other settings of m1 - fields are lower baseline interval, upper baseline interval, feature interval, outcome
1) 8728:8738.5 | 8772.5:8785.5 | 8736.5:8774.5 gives 0.65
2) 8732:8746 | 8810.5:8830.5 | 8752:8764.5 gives 0.21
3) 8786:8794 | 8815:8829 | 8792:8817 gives -0.12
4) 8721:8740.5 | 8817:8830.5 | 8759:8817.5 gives -0.16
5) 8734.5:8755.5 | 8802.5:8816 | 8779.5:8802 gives -0.16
